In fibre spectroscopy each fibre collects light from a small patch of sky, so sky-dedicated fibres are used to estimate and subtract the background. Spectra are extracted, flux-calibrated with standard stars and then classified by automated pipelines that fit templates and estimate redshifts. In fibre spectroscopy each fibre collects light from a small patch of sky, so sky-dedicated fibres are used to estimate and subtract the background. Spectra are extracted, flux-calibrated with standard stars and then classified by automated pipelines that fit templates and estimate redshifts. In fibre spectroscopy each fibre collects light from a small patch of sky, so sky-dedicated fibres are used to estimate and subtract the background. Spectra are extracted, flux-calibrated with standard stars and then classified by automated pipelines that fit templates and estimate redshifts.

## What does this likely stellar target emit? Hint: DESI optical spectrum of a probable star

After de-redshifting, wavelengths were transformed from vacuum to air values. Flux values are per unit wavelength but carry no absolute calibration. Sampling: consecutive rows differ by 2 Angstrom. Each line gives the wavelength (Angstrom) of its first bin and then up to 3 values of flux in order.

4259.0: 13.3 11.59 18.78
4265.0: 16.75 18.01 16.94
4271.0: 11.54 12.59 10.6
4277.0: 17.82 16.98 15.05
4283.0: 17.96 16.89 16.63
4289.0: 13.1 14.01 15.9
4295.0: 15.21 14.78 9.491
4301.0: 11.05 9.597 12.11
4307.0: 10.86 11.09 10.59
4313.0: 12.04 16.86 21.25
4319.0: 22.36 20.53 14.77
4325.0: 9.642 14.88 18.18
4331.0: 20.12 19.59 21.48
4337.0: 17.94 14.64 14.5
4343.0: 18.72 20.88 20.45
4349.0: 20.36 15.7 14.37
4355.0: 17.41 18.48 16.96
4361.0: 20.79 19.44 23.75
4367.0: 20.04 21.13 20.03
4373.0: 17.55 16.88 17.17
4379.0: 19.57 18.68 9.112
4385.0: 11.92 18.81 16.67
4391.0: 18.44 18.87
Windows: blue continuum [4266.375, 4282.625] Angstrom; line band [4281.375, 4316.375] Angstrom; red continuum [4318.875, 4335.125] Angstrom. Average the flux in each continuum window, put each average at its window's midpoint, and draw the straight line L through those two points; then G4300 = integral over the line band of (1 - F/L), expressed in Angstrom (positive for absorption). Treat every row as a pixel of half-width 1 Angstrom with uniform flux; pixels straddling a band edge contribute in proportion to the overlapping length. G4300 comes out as 5.6 Angstrom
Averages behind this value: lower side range 15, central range 13.5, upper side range 17.5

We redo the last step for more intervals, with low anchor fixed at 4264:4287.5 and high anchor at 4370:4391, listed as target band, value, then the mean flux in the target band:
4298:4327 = 4.1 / 13.8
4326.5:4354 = -2.9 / 18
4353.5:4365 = -1.7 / 18.9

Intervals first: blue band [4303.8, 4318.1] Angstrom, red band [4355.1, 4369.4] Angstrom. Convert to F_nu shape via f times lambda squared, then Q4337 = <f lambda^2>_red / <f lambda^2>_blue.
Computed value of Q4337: 1.50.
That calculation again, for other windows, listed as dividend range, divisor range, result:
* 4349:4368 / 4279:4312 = 1.42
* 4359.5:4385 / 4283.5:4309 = 1.43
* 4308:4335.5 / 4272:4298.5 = 1.12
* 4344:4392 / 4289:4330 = 1.31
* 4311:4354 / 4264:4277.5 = 1.21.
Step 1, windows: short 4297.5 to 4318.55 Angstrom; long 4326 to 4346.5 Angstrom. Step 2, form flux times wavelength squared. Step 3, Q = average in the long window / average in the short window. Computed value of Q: 1.44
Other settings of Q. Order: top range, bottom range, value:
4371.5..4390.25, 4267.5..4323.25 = 1.17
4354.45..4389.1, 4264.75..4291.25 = 1.23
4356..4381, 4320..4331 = 1.23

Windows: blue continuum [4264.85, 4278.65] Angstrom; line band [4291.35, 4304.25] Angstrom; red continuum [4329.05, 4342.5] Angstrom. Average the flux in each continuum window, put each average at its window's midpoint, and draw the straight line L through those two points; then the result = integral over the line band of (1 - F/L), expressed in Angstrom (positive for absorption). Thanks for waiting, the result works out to 2.7 Angstrom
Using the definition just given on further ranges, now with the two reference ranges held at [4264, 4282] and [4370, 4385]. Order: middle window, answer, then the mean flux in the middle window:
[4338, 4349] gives -1.3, 18.1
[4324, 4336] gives -1.0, 17.3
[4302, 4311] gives 2.7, 10.9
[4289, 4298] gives 0.4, 14.8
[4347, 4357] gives -0.7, 17.5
